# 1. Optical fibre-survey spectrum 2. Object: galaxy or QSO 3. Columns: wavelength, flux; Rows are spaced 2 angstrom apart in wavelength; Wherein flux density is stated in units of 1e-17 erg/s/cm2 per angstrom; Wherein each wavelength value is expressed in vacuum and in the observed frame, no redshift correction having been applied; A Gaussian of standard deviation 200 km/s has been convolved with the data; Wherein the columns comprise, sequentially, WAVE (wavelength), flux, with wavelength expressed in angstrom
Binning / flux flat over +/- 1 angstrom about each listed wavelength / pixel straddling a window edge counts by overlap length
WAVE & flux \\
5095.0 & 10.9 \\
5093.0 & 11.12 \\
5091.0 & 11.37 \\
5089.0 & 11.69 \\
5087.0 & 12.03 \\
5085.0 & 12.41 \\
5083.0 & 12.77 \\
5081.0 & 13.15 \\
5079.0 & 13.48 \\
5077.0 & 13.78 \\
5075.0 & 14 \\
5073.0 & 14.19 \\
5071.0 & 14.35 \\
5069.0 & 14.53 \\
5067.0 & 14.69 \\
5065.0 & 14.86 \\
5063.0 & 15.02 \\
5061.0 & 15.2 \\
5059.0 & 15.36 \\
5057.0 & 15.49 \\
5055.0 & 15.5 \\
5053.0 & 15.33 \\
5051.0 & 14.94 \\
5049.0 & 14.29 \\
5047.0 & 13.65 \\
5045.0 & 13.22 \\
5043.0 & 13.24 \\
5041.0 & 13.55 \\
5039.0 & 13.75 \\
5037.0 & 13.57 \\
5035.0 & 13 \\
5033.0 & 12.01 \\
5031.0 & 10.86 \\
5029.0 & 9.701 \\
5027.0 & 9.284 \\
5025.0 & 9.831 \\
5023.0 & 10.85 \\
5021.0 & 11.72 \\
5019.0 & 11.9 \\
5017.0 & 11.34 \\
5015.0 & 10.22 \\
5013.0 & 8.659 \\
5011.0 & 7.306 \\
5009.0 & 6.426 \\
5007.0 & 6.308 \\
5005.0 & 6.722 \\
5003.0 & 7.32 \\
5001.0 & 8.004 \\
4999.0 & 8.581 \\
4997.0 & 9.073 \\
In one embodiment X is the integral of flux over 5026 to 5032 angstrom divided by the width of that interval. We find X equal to 9.95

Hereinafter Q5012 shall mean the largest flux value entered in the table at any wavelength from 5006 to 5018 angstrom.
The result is 11.34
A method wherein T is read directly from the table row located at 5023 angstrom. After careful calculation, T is 10.85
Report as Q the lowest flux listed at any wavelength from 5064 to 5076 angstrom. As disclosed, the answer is 14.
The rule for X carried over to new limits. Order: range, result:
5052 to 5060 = 15.4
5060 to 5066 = 15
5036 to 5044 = 13.5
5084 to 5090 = 12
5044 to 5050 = 13.7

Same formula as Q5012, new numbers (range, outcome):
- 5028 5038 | 13.57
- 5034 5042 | 13.75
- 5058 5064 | 15.36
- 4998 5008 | 8.581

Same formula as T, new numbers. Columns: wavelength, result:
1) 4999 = 8.581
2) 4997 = 9.073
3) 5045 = 13.22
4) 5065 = 14.86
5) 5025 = 9.831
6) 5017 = 11.34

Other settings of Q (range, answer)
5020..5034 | 9.284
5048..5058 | 14.29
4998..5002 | 8.004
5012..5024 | 8.659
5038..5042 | 13.55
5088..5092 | 11.37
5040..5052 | 13.22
